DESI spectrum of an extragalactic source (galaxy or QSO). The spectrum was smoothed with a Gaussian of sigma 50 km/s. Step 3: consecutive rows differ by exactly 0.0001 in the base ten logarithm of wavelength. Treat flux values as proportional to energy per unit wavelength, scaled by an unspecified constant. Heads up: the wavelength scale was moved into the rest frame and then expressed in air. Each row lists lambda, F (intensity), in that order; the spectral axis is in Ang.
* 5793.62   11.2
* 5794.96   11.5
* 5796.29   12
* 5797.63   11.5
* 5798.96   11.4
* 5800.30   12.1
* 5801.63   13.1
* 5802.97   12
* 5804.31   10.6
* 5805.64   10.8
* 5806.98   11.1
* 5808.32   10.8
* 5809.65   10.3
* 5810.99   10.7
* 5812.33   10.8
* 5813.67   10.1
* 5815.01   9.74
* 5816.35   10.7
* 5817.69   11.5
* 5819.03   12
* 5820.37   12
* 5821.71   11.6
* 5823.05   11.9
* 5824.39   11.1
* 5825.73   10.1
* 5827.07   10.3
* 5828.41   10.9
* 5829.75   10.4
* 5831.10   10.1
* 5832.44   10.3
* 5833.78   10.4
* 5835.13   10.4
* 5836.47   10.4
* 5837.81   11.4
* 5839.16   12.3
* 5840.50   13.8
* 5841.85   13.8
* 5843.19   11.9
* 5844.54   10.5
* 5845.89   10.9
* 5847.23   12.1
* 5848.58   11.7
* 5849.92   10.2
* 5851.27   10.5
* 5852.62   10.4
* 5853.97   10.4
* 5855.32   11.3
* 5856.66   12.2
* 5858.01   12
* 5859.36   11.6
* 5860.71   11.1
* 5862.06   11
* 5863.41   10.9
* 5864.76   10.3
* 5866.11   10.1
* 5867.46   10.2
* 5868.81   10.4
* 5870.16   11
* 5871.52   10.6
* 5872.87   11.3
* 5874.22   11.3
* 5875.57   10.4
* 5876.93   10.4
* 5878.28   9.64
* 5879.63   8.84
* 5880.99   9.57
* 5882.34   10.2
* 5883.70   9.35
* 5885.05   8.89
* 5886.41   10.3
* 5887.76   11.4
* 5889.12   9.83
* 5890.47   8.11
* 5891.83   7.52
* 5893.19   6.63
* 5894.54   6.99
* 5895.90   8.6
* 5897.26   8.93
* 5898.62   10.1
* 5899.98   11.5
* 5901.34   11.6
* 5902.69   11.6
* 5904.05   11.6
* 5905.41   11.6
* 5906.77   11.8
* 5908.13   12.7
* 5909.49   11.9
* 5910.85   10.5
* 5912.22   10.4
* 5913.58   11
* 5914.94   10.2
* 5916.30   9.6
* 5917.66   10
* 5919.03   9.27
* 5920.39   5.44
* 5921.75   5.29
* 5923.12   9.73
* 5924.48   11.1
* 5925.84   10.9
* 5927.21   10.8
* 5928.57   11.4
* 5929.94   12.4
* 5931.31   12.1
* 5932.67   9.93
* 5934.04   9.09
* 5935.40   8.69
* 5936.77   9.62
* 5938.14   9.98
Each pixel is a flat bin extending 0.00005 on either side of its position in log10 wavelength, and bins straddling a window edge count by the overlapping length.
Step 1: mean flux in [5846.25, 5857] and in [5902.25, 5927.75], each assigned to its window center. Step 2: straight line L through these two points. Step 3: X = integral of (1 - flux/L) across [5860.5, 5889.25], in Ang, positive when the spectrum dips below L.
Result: 1.2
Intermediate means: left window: 11.1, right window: 10.3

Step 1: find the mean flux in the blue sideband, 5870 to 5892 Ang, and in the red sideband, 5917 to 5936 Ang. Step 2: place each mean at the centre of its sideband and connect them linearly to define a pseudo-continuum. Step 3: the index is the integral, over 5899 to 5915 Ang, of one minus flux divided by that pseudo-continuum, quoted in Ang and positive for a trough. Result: -2.5 Ang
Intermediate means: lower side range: 9.95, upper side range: 9.73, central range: 11.4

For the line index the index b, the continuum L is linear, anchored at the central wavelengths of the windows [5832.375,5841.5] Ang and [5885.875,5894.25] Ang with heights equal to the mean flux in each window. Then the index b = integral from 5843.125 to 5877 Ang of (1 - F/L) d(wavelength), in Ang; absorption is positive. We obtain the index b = -2.1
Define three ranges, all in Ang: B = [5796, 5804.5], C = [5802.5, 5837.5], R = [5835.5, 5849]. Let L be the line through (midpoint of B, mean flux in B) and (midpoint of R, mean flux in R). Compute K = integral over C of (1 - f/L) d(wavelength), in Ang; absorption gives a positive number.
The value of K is 3.10 Ang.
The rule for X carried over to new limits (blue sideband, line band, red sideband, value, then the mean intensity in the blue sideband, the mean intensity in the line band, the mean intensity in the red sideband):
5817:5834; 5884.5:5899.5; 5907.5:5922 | 1.8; 11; 8.88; 9.78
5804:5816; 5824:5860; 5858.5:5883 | -2.2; 10.6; 11.2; 10.5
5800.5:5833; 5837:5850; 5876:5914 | -1.5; 11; 11.9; 10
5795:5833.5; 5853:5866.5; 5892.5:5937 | -0.6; 11.1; 11.1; 10.1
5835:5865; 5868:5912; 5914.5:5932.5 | 1.6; 11.4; 10.2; 9.86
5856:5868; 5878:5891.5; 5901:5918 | 1.9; 11.1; 9.56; 11.1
